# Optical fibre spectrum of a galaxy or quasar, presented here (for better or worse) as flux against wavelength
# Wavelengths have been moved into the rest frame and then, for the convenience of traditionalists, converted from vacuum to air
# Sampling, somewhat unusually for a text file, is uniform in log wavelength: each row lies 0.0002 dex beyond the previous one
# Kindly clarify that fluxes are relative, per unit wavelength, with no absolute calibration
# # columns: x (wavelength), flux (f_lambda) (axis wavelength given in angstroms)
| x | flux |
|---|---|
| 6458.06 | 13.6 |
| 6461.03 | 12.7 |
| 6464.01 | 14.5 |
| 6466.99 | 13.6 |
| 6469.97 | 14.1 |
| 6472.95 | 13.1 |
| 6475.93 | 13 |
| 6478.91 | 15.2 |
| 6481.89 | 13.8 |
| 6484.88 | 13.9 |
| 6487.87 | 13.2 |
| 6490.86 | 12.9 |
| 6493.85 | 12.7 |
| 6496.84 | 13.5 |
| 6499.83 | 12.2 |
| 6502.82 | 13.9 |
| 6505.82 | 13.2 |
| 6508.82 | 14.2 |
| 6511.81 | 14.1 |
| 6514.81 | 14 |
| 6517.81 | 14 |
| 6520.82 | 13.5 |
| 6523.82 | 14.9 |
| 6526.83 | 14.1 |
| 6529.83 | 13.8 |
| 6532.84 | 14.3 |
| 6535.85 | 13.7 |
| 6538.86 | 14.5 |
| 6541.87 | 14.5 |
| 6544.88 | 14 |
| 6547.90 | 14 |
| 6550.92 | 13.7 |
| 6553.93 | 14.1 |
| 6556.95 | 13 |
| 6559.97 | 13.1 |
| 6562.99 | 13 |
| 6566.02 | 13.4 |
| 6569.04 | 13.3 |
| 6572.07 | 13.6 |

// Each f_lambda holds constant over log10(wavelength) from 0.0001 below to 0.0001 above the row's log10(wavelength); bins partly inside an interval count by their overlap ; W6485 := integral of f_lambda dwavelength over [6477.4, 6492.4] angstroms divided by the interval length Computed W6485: 13.8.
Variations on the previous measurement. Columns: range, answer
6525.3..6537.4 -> 14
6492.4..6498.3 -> 13.1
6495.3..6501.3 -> 12.9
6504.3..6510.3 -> 13.7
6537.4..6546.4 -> 14.3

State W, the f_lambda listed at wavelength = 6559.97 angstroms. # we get 13.1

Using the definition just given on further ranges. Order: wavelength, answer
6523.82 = 14.9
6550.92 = 13.7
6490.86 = 12.9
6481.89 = 13.8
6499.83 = 12.2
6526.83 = 14.1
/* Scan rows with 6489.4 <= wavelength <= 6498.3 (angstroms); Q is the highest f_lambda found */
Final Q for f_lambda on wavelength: 13.5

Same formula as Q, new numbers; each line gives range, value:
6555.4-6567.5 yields 13.4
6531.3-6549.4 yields 14.5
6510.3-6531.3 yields 14.9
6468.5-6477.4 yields 14.1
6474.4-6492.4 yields 15.2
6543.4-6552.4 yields 14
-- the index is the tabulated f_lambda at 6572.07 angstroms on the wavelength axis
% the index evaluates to 13.6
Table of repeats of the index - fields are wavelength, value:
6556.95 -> 13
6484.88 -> 13.9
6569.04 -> 13.3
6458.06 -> 13.6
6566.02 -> 13.4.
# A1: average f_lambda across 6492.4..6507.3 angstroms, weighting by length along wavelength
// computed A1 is 13.1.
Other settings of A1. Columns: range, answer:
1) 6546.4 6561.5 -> 13.6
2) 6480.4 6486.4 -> 13.8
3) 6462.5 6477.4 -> 13.7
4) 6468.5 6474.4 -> 13.6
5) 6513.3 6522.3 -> 13.8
